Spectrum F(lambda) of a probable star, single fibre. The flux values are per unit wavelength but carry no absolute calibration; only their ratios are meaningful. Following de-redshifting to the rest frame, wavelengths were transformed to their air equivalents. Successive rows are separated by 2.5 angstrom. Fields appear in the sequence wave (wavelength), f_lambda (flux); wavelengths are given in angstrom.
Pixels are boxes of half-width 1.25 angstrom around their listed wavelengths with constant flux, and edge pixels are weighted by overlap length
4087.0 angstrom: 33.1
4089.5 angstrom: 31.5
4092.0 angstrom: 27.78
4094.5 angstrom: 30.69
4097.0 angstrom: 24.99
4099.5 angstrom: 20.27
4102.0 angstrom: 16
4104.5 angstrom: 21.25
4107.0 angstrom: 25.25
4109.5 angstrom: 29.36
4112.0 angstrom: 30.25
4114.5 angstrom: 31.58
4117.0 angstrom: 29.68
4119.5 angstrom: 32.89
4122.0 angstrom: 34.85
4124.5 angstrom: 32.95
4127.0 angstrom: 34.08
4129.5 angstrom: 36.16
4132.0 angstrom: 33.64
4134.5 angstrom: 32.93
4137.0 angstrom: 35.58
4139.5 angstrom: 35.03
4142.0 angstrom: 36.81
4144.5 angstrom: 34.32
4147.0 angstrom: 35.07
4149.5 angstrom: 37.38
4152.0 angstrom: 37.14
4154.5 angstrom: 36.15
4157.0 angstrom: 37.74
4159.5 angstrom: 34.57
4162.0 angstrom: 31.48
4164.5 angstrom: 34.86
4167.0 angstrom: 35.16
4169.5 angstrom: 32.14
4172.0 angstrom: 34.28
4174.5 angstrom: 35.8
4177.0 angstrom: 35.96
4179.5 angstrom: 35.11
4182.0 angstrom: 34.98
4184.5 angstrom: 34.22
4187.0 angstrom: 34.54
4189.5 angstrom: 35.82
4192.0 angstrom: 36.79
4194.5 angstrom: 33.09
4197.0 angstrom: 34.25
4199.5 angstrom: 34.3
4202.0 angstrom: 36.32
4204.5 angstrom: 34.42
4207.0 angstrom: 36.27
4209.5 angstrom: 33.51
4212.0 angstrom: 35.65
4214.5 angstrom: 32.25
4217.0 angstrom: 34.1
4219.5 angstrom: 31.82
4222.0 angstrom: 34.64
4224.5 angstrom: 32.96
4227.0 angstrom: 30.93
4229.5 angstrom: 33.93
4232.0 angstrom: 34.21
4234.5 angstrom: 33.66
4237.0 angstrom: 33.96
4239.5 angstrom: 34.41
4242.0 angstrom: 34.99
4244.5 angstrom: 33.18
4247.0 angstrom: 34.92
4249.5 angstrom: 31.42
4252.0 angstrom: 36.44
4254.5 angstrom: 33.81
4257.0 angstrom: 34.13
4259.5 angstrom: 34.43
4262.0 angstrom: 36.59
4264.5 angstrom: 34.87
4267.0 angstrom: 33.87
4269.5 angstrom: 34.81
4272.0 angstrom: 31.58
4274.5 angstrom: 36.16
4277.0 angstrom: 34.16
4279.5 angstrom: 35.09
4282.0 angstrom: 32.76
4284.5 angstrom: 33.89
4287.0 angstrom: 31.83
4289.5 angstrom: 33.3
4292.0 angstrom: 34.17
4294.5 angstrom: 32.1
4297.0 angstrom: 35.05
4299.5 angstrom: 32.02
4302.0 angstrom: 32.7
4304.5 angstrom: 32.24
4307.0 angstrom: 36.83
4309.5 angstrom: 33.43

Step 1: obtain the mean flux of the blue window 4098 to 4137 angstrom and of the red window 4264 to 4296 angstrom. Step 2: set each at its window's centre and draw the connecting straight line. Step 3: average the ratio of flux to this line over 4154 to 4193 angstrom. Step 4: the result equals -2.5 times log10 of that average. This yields -0.13 mag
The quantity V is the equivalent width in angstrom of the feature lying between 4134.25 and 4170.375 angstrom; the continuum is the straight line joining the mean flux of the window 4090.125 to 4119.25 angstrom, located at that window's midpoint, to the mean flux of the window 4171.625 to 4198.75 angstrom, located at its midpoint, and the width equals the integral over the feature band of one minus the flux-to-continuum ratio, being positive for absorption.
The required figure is -4.3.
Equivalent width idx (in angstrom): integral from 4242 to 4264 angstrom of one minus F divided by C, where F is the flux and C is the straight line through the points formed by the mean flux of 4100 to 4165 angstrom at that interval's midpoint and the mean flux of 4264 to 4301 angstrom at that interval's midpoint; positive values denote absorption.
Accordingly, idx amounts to -0.6 angstrom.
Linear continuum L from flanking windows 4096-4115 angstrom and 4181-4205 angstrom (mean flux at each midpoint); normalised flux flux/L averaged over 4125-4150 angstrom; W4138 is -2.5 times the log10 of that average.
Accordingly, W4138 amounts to -0.23 mag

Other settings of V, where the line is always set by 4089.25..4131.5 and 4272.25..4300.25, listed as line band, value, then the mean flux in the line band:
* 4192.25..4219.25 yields -2.56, 34.4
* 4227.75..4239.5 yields -0.61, 33.9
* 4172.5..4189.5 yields -2.41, 35.1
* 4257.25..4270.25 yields -0.72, 34.9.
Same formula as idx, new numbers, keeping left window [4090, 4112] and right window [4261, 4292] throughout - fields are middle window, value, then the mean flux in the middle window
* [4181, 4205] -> -4.14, 34.9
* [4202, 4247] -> -3.67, 33.9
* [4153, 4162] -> -2.45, 35.5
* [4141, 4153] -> -3.82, 36.1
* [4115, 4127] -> -3.05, 32.7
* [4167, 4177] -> -2.01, 34.4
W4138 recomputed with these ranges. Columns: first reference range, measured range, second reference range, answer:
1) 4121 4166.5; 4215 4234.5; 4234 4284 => 0.04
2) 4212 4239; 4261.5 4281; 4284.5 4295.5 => -0.05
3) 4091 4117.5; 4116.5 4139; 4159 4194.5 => -0.17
